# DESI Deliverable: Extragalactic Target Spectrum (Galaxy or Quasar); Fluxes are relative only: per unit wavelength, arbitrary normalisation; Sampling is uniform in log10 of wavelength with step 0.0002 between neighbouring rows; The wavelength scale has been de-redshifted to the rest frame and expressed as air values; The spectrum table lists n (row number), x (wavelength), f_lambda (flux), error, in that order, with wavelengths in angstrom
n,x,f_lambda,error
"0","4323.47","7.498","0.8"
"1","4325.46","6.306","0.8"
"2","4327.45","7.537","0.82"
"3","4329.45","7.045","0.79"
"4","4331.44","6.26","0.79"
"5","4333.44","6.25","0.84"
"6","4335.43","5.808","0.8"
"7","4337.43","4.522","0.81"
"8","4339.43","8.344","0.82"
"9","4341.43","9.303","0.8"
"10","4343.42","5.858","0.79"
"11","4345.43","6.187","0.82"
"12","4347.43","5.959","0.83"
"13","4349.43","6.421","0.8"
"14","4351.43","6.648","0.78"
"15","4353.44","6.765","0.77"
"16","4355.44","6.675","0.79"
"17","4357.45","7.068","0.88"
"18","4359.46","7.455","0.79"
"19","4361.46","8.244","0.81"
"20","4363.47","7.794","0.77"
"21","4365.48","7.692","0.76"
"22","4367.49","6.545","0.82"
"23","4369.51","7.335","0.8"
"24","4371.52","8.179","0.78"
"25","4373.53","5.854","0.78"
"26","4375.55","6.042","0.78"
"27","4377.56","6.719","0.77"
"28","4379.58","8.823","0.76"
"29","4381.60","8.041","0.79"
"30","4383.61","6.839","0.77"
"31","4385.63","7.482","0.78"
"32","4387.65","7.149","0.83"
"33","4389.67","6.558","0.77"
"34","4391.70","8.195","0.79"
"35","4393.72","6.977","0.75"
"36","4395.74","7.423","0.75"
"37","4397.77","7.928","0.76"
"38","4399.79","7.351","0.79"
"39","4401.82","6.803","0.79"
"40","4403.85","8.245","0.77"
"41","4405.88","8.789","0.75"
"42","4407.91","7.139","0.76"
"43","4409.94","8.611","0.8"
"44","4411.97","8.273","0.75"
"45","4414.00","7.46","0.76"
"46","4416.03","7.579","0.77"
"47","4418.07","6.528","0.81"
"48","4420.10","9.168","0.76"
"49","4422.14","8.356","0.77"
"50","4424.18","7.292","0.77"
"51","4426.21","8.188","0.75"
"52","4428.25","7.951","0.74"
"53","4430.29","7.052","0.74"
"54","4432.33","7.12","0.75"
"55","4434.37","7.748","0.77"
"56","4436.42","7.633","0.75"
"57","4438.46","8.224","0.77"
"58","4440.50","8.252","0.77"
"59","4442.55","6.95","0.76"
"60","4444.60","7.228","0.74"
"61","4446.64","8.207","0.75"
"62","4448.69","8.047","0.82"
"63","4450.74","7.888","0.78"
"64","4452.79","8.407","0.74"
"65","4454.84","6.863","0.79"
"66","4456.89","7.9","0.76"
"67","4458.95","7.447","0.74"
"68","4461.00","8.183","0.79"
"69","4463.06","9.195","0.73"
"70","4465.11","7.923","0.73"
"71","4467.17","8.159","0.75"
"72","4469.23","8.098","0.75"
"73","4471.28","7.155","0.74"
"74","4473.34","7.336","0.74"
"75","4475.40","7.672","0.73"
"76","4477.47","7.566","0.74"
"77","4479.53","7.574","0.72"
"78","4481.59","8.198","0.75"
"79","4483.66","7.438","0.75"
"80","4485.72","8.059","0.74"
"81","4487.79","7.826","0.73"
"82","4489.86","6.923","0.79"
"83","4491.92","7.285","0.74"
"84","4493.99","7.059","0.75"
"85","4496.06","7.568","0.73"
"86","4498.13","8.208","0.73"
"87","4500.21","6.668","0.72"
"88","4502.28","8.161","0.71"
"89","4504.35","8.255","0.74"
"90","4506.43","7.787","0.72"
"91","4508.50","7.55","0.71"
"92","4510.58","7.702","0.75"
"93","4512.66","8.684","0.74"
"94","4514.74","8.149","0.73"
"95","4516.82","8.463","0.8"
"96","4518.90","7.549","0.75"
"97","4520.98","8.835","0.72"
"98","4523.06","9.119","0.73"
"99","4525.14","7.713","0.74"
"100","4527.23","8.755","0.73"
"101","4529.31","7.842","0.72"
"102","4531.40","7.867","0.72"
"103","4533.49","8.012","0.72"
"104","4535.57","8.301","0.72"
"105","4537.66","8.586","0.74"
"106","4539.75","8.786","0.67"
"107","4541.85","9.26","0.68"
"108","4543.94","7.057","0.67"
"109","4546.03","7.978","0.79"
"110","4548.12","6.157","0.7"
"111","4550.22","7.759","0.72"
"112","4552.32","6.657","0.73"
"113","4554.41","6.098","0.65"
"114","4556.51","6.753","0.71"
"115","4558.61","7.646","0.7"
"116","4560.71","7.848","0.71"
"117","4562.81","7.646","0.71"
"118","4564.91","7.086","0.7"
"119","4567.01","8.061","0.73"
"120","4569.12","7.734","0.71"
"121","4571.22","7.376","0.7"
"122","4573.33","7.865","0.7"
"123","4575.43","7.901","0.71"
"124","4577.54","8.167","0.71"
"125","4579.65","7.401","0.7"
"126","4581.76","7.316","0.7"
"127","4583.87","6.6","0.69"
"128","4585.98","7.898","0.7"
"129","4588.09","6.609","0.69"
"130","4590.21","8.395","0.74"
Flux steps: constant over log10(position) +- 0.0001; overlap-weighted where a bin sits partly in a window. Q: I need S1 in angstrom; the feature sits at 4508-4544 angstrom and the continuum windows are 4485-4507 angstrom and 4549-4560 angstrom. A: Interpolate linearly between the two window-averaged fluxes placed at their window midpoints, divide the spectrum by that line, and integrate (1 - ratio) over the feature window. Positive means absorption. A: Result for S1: -4.9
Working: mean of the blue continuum 7.61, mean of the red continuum 6.99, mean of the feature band 8.28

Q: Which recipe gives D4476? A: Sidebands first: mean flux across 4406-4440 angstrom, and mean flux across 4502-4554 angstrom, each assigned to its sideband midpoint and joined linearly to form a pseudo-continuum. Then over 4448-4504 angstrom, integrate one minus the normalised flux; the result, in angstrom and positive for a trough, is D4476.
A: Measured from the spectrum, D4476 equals 1.2 angstrom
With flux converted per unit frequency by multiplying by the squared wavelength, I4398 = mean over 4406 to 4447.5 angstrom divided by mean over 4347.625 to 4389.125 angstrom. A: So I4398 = 1.11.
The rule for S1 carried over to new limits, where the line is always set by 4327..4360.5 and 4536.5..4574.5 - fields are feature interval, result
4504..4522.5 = -1.8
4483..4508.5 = -0.9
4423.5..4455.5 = -2.7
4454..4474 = -1.8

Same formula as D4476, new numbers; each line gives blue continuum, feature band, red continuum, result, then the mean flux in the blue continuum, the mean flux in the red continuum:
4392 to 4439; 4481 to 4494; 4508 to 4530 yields 0.8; 7.73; 8.24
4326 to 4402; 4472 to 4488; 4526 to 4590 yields -0.6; 7.05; 7.64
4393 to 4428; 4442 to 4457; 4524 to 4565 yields 0.1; 7.78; 7.71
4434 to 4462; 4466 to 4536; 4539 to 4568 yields -2.2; 7.78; 7.47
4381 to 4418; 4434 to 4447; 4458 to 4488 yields 0.0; 7.57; 7.86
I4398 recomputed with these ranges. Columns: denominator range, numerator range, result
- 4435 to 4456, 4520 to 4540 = 1.12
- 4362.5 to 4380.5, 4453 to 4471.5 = 1.15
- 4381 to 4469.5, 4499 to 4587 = 1.06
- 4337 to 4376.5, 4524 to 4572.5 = 1.20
